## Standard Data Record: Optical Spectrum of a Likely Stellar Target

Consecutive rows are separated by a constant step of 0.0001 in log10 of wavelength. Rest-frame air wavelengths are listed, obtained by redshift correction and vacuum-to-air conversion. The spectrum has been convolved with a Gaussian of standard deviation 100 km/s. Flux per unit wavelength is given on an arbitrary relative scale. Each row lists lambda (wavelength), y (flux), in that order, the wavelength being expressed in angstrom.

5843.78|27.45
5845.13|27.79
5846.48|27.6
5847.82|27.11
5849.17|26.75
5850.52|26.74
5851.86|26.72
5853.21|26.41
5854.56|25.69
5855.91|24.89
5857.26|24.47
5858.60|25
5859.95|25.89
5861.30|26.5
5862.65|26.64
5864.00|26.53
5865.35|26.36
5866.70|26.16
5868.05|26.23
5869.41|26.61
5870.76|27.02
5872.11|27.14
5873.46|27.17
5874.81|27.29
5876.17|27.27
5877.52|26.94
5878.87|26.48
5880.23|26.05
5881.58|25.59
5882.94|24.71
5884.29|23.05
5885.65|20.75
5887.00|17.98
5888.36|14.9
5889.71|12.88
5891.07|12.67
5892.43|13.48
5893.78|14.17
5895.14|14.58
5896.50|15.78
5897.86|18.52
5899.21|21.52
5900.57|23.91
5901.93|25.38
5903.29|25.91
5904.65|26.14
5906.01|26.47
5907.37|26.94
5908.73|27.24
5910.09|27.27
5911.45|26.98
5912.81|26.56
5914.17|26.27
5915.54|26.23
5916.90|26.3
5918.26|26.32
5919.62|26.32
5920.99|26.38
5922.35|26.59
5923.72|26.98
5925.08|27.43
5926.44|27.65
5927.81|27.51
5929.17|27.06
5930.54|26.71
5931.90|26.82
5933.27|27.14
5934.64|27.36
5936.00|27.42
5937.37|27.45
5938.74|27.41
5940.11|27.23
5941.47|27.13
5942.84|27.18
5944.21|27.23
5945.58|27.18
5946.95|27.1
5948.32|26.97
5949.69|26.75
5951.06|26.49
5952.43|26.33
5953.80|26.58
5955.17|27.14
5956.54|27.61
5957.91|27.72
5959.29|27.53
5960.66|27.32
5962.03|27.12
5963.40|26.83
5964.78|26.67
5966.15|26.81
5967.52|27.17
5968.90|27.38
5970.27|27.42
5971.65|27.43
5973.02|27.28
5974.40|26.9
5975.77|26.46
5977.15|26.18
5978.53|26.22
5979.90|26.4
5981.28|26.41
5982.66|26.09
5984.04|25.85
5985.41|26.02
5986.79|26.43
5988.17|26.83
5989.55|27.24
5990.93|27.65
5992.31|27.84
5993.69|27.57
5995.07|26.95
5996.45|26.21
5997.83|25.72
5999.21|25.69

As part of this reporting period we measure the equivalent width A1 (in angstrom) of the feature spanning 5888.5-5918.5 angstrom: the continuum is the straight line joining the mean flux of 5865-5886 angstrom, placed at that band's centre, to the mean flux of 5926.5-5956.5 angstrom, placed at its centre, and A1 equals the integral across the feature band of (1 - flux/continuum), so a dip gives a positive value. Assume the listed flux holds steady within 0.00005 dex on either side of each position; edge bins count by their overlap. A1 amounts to 4.9 angstrom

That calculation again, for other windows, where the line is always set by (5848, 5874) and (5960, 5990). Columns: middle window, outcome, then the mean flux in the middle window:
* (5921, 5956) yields -0.62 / 27.1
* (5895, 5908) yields 1.78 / 22.8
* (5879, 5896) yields 4.99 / 18.6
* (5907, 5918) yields -0.09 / 26.7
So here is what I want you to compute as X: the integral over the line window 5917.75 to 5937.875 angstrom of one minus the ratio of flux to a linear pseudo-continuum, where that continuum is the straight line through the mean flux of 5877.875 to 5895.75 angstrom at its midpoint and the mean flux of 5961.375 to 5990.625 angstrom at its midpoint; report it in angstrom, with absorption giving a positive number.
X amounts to -3.9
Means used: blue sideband 19.2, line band 27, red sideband 26.7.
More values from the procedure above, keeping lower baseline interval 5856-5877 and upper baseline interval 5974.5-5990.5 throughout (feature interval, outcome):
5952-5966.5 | -0.4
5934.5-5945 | -0.4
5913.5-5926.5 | -0.1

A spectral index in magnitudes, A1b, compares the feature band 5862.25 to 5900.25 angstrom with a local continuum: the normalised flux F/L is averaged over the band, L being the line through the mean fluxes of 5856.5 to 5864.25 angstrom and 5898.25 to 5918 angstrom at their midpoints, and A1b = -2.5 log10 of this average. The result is 0.160 mag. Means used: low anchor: 25.8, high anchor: 25.8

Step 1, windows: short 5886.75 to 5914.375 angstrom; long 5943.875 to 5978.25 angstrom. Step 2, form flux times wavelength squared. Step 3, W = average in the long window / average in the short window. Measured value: 1.3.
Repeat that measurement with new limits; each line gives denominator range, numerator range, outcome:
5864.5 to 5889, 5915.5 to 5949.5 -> 1.11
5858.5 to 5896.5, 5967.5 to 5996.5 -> 1.21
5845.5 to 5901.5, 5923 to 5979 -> 1.18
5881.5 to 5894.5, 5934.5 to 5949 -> 1.57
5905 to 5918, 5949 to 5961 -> 1.03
